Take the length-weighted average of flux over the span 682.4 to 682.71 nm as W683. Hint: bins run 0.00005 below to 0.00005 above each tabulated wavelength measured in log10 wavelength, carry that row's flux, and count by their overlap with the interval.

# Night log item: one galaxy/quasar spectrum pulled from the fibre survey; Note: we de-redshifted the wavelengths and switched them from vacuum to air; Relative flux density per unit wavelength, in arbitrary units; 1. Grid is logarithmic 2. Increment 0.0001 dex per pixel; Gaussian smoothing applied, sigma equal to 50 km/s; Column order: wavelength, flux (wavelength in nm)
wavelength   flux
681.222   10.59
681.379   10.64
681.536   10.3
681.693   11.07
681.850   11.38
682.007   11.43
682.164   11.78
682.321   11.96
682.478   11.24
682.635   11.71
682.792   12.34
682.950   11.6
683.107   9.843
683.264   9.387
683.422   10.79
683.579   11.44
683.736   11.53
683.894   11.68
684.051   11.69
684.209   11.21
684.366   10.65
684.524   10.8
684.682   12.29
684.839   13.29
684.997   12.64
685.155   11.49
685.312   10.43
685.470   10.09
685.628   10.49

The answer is 11.5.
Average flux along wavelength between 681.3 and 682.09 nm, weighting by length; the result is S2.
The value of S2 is 11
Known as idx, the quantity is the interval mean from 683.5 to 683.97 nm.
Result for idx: 11.6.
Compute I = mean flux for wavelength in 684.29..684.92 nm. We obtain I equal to 11.8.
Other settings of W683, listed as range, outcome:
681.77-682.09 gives 11.4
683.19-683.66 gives 10.6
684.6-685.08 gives 12.7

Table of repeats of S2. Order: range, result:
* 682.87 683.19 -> 10.7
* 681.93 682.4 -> 11.7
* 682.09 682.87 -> 11.8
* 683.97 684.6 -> 11.1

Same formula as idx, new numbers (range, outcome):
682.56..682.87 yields 12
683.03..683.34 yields 9.63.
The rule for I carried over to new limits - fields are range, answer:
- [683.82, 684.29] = 11.5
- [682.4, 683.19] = 11.3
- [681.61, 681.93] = 11.2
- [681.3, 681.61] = 10.5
